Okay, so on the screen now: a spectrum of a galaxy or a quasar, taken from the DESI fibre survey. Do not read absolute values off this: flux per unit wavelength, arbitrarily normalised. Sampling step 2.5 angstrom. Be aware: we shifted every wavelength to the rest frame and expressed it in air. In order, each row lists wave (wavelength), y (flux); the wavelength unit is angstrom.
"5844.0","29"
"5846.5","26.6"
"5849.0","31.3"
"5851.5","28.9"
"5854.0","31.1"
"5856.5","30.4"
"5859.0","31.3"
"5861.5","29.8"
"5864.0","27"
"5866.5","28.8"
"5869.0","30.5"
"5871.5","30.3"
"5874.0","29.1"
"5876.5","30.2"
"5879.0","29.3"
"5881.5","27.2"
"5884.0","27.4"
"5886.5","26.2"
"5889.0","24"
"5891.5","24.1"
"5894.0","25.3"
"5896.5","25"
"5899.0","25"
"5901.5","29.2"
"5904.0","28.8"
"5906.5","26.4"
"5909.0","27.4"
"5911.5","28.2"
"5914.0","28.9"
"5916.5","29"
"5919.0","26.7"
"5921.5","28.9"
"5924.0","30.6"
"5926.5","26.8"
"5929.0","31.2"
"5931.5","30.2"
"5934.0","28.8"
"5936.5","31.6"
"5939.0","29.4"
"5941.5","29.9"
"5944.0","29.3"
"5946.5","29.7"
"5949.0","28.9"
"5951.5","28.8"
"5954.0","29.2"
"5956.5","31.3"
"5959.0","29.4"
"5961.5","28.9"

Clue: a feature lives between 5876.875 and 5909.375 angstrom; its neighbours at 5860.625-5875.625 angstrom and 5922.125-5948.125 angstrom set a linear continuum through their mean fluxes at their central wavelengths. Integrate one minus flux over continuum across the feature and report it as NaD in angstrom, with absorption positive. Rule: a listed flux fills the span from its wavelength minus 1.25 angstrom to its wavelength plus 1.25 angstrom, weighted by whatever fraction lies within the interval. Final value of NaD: 3.1 angstrom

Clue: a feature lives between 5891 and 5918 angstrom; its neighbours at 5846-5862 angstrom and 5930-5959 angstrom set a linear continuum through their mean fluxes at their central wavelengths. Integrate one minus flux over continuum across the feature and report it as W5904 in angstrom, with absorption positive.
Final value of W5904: 2.5 angstrom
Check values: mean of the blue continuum 30.1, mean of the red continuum 29.7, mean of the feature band 27.1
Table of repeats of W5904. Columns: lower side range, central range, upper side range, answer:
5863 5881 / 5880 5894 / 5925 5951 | 1.7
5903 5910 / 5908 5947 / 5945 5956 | -1.1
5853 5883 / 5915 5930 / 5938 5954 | 0.3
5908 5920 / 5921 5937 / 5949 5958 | -0.6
